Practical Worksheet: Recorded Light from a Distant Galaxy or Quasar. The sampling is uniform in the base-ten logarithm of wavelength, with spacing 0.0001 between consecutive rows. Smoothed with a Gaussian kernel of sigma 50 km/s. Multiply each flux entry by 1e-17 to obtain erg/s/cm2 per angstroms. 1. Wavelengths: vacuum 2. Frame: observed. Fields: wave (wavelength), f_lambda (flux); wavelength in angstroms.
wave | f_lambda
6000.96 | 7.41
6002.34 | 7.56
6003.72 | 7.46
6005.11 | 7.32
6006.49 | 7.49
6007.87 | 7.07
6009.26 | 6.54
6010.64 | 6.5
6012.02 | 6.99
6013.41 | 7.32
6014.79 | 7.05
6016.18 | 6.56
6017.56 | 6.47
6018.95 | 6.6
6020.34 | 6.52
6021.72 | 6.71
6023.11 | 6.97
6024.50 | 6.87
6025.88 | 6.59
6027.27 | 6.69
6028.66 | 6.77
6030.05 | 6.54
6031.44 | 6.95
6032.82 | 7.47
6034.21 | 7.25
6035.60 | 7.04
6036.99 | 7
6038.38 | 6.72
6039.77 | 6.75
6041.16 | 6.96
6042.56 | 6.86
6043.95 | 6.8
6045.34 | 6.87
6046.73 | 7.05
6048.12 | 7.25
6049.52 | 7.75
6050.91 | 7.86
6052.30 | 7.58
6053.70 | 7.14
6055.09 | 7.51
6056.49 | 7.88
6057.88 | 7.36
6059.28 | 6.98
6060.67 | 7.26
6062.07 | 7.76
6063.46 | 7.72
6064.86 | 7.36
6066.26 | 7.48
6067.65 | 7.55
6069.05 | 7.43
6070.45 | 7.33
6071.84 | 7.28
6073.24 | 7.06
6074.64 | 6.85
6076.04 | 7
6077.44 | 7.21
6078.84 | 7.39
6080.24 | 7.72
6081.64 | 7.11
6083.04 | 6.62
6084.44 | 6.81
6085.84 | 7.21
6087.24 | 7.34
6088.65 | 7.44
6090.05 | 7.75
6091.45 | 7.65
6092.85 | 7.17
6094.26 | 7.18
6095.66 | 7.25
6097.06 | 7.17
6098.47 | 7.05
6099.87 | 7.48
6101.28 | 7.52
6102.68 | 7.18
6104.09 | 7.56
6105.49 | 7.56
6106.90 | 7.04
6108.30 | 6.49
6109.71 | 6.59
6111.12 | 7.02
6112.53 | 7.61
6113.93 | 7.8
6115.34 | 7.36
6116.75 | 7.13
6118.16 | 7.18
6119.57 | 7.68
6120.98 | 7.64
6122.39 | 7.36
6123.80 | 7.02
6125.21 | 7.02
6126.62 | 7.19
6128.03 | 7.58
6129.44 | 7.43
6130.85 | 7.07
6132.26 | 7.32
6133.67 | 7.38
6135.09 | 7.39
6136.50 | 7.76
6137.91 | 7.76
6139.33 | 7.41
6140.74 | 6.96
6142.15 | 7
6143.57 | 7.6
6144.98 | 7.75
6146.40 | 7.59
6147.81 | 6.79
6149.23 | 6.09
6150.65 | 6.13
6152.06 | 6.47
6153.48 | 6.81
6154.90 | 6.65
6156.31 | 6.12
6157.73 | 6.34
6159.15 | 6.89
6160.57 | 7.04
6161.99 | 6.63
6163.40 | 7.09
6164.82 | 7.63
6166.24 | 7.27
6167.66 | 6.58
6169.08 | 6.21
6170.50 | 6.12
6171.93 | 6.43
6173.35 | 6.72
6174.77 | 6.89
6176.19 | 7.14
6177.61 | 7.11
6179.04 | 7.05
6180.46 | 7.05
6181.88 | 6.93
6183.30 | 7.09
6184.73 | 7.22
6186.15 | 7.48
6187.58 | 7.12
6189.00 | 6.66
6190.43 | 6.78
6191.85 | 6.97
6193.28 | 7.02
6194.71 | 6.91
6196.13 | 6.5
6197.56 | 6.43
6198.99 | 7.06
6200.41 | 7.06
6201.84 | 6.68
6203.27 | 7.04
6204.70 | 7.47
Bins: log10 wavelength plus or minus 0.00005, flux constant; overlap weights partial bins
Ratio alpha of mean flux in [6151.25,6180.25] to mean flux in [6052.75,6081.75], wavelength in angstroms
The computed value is 0.9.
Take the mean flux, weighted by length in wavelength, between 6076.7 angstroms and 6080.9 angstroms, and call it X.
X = 7.43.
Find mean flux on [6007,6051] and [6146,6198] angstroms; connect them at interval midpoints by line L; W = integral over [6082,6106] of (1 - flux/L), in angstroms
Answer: -1.5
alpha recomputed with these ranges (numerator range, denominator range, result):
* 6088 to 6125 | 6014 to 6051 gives 1.06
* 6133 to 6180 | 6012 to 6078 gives 0.98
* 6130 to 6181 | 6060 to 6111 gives 0.96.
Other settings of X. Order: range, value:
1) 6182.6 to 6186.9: 7.25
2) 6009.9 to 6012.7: 6.76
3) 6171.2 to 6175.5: 6.67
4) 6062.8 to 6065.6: 7.52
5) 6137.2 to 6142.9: 7.28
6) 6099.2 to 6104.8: 7.44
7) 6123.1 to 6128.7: 7.2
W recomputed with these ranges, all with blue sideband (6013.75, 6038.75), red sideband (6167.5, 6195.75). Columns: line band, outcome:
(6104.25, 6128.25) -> -1.4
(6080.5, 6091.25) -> -0.6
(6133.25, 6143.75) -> -0.8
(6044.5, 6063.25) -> -1.6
